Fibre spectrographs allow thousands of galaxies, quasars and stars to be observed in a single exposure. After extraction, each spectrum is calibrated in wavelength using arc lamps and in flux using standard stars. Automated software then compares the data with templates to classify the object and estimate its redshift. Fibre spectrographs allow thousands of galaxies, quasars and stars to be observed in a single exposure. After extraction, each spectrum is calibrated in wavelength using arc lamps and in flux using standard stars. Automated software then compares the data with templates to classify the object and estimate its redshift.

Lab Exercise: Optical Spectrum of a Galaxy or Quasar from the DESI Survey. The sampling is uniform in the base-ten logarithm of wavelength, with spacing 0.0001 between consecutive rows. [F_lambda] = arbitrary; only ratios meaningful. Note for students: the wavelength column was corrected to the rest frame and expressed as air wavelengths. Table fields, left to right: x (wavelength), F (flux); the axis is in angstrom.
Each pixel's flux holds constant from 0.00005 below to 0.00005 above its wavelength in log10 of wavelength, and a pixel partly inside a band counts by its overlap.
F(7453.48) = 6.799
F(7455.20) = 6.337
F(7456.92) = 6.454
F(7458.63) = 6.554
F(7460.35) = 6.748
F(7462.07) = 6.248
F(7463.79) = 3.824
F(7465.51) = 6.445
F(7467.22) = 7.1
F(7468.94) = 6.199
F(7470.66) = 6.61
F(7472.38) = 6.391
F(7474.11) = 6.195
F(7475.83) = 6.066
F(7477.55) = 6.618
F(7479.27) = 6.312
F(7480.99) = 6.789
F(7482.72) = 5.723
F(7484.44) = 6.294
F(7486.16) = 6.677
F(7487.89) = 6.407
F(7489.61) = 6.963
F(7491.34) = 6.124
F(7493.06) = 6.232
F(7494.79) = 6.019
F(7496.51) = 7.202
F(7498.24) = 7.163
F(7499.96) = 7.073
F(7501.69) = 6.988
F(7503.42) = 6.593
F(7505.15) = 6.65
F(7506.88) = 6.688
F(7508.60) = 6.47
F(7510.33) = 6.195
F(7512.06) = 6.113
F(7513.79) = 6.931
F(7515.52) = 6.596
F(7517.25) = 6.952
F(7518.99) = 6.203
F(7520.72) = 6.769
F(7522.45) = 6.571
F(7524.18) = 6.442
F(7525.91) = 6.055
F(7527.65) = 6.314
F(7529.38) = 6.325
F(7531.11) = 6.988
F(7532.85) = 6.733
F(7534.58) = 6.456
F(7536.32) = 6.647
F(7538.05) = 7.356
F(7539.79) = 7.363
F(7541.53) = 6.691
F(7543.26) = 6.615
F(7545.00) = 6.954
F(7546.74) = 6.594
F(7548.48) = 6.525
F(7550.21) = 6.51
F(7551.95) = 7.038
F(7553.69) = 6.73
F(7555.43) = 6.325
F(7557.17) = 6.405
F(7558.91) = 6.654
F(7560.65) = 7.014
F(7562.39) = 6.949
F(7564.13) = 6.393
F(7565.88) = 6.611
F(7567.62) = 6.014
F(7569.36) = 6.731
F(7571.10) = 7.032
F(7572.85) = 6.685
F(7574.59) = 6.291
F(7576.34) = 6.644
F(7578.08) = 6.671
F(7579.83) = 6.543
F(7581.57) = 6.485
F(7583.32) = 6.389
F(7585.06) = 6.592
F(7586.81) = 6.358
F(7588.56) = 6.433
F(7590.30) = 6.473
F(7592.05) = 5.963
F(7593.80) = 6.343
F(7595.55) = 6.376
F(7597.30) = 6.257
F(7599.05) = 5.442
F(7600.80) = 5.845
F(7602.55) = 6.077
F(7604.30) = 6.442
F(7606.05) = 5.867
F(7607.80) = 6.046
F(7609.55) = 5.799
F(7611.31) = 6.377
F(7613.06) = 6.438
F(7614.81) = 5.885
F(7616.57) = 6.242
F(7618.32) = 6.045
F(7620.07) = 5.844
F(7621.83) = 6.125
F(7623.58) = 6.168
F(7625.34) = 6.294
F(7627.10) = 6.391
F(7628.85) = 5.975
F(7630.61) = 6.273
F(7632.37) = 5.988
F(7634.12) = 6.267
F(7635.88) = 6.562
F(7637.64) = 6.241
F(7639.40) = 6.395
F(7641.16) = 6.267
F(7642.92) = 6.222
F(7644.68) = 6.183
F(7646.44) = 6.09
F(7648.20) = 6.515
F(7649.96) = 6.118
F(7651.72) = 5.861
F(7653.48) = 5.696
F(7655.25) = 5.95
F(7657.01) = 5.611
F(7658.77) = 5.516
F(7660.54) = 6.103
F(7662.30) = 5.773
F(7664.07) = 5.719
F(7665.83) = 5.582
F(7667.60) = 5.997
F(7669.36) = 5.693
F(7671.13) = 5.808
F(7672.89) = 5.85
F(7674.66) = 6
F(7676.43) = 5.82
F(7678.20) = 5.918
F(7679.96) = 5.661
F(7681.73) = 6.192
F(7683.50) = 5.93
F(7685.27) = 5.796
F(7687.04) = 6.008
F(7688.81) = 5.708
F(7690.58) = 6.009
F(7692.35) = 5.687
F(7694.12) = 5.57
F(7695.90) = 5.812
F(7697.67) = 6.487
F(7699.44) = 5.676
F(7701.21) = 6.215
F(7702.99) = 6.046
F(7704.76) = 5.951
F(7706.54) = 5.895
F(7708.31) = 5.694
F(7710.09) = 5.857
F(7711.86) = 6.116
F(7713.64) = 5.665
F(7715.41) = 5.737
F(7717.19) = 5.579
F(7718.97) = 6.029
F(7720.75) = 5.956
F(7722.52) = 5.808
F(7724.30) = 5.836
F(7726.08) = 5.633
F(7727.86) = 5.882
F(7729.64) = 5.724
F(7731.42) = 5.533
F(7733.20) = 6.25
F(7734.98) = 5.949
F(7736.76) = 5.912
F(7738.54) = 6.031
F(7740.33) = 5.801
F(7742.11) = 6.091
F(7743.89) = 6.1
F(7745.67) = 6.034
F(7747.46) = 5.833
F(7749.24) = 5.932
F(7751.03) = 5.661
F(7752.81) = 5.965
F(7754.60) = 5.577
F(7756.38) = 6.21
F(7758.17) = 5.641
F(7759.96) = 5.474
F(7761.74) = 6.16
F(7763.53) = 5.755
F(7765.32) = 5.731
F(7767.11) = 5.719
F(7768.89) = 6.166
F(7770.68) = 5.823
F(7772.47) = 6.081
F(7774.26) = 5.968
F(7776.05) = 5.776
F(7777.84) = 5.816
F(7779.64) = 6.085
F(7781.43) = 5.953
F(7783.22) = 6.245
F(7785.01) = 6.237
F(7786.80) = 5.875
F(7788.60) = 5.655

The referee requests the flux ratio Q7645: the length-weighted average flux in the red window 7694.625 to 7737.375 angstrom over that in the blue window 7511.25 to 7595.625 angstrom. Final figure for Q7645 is 0.9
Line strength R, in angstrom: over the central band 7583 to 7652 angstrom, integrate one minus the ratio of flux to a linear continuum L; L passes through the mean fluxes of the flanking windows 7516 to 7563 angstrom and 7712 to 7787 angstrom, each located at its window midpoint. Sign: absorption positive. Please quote 2.1 angstrom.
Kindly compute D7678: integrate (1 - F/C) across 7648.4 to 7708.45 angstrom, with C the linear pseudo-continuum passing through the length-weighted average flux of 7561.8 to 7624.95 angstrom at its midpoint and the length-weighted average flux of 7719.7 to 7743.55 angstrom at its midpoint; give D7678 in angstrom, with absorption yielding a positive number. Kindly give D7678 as 1.7 angstrom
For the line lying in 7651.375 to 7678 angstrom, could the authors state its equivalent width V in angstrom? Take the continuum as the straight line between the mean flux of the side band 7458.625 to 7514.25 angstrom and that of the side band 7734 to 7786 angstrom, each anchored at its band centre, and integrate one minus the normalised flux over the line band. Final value 1.32 angstrom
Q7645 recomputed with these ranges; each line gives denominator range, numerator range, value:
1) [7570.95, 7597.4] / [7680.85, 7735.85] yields 0.91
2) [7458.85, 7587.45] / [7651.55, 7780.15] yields 0.90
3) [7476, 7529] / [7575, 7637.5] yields 0.95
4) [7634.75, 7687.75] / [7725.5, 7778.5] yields 0.98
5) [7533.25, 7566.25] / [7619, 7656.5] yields 0.91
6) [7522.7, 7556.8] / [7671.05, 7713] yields 0.89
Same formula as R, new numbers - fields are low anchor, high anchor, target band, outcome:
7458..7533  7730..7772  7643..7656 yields 0.1 angstrom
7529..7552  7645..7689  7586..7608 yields 0.8 angstrom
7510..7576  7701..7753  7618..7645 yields 0.3 angstrom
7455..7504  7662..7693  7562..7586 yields -1.6 angstrom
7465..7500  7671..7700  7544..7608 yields -2.5 angstrom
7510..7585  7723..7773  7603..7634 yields 1.1 angstrom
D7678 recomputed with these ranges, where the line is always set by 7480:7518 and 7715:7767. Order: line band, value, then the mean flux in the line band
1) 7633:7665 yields 0.4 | 6.06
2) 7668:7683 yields 0.4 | 5.88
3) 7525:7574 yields -1.8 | 6.67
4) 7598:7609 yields 0.6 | 5.96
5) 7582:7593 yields -0.1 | 6.37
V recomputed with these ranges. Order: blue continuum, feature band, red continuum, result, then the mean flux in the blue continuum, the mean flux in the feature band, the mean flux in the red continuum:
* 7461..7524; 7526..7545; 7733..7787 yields -1.1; 6.46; 6.73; 5.93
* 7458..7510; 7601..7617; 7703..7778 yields 0.1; 6.44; 6.11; 5.87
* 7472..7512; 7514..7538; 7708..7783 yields -0.6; 6.51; 6.58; 5.87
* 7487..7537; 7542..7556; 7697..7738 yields -0.5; 6.58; 6.67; 5.89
